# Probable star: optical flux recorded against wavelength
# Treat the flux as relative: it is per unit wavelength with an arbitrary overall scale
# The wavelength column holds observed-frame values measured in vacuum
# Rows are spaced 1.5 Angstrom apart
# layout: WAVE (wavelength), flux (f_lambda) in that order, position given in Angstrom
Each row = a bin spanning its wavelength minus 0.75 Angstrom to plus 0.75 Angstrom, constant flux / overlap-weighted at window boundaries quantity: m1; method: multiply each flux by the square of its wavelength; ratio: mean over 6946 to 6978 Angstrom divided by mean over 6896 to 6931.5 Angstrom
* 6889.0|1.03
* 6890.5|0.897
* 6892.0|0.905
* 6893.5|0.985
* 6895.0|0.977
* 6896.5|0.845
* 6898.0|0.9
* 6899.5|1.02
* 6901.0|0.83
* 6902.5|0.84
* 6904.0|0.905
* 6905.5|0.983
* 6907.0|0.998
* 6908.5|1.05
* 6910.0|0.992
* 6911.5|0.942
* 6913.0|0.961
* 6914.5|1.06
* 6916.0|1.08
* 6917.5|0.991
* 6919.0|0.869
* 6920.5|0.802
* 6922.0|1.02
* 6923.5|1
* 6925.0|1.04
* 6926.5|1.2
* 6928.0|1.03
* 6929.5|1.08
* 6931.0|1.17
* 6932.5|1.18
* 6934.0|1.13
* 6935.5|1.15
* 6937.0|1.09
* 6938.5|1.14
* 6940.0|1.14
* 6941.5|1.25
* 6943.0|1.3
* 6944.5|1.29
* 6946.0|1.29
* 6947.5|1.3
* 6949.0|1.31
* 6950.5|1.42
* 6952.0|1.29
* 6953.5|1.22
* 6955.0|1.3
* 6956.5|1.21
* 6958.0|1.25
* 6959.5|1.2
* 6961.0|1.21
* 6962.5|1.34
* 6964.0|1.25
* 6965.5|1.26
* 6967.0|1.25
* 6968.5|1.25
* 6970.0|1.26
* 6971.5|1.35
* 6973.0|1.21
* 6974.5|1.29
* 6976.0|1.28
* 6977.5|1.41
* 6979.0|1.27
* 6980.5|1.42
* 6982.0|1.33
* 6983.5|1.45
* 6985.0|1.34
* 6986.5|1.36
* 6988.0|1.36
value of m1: 1.3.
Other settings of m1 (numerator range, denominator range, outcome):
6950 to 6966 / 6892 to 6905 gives 1.41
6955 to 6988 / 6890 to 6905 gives 1.45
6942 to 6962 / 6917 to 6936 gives 1.22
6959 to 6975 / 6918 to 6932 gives 1.24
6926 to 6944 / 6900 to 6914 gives 1.23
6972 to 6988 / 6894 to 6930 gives 1.40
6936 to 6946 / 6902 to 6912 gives 1.27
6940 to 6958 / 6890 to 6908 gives 1.40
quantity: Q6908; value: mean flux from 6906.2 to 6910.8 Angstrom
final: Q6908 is 1.01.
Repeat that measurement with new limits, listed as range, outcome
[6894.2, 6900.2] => 0.935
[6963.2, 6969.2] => 1.25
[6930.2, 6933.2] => 1.17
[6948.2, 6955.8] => 1.31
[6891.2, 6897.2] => 0.928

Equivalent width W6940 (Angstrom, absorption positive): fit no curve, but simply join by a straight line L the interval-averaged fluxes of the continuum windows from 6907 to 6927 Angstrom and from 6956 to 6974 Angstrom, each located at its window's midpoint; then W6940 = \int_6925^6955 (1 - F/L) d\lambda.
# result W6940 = -2.29 Angstrom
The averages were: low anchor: 0.998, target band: 1.21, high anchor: 1.25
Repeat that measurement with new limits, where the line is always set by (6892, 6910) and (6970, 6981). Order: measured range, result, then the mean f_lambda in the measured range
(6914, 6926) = 0.6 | 0.986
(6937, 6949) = -0.9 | 1.24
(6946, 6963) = -1.0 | 1.28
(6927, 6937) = -0.3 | 1.12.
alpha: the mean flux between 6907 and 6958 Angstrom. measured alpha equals 1.13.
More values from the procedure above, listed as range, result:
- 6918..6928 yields 0.992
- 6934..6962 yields 1.24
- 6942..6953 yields 1.31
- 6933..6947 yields 1.2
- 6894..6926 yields 0.959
